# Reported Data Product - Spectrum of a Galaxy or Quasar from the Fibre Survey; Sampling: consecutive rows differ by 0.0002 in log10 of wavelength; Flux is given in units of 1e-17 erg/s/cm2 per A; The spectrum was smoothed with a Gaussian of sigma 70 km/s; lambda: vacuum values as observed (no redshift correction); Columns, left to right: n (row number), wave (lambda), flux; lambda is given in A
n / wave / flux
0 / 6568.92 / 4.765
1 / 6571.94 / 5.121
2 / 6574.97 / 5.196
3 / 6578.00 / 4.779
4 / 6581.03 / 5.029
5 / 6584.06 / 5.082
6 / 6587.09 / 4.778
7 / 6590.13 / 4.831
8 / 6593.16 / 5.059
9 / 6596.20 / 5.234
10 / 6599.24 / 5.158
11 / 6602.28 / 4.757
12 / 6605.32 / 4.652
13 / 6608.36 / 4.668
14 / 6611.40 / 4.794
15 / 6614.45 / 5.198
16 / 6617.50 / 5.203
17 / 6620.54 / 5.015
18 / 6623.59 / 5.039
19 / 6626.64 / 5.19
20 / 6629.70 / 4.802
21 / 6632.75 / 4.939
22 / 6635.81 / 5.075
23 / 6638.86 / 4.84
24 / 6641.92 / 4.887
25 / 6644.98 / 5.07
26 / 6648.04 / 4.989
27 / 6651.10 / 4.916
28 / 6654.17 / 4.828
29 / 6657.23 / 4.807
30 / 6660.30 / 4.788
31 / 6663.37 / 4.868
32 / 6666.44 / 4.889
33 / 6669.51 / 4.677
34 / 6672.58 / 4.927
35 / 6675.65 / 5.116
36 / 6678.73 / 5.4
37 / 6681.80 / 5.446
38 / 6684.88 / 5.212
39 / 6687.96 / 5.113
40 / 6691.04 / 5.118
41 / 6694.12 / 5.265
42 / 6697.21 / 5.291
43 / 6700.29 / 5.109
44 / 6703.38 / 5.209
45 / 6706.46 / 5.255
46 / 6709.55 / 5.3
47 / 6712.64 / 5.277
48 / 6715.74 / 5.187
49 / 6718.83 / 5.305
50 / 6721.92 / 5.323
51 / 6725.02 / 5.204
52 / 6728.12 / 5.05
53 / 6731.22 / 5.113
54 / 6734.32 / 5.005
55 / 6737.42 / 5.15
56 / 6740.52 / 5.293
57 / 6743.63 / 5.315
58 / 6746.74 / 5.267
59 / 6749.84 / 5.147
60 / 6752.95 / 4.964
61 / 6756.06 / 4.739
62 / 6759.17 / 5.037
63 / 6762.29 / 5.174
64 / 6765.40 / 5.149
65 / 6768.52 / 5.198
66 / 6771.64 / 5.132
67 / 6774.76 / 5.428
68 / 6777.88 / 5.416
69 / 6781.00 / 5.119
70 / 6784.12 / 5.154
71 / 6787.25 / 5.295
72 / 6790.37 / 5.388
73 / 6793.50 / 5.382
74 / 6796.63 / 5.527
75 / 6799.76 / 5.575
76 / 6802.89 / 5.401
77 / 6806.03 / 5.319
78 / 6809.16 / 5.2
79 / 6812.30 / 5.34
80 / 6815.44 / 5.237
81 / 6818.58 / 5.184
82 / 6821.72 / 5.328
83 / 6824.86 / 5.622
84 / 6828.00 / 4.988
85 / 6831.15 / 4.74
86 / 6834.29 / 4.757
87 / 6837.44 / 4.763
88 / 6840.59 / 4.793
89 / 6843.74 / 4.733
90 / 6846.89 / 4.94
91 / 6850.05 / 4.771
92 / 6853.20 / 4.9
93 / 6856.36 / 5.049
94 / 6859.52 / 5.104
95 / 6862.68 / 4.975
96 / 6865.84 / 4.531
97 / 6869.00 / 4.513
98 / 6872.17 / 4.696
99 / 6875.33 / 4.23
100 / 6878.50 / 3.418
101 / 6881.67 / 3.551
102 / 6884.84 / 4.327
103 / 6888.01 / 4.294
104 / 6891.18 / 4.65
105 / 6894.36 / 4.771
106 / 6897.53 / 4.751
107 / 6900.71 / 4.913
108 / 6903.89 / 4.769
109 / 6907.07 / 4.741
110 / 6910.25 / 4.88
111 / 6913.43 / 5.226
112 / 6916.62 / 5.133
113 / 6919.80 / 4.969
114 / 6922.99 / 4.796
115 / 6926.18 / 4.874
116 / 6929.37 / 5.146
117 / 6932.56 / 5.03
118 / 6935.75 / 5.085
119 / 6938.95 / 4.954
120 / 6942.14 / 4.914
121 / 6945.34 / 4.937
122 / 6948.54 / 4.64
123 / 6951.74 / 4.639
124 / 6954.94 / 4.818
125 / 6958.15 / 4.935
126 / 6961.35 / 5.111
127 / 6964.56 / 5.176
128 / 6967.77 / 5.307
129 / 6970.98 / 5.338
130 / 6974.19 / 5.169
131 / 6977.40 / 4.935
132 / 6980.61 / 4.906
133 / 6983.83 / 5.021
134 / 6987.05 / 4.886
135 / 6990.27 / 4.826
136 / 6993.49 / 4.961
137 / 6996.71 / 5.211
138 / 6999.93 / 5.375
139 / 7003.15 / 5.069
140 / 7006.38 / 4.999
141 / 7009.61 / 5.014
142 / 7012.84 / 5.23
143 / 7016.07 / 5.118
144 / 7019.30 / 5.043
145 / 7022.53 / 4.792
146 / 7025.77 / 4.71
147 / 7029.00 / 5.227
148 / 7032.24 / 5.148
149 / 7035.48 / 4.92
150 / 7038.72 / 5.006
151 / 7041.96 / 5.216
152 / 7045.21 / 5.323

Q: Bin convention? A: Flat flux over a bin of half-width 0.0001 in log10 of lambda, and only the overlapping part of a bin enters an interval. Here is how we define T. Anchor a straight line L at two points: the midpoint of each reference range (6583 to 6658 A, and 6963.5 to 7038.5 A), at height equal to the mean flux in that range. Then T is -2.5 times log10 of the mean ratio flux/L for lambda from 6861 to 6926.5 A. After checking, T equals 0.09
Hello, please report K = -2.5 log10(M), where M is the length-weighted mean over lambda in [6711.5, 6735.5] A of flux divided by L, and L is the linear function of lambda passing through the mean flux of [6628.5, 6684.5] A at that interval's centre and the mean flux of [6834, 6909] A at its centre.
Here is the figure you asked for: -0.07 mag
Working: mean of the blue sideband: 4.97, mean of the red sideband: 4.62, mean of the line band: 5.18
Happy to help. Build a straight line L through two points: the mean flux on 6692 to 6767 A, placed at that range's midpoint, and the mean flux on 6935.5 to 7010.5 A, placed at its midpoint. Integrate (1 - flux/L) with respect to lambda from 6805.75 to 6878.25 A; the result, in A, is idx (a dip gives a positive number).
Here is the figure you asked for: 2.67 A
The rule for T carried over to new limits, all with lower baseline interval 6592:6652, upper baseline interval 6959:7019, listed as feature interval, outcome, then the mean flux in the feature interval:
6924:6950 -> 0.027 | 4.95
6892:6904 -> 0.059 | 4.79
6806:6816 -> -0.050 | 5.27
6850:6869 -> 0.040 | 4.87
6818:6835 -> -0.017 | 5.12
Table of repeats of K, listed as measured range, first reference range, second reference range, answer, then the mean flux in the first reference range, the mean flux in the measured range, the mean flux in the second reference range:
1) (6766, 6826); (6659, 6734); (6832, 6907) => -0.10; 5.14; 5.32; 4.62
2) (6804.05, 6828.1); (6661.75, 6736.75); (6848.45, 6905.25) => -0.11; 5.15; 5.3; 4.57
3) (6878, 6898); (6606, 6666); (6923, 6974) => 0.17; 4.94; 4.27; 4.99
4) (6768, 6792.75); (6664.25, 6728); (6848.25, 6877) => -0.07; 5.18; 5.27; 4.75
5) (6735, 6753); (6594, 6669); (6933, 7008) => -0.05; 4.94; 5.2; 5.01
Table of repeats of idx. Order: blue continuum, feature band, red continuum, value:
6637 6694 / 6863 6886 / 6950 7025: 3.7 A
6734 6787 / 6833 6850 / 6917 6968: 0.9 A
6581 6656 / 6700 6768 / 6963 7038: -2.4 A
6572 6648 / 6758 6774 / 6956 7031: -0.5 A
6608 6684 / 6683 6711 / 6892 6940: -1.3 A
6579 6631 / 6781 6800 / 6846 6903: -2.7 A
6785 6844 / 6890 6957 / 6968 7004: 3.0 A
